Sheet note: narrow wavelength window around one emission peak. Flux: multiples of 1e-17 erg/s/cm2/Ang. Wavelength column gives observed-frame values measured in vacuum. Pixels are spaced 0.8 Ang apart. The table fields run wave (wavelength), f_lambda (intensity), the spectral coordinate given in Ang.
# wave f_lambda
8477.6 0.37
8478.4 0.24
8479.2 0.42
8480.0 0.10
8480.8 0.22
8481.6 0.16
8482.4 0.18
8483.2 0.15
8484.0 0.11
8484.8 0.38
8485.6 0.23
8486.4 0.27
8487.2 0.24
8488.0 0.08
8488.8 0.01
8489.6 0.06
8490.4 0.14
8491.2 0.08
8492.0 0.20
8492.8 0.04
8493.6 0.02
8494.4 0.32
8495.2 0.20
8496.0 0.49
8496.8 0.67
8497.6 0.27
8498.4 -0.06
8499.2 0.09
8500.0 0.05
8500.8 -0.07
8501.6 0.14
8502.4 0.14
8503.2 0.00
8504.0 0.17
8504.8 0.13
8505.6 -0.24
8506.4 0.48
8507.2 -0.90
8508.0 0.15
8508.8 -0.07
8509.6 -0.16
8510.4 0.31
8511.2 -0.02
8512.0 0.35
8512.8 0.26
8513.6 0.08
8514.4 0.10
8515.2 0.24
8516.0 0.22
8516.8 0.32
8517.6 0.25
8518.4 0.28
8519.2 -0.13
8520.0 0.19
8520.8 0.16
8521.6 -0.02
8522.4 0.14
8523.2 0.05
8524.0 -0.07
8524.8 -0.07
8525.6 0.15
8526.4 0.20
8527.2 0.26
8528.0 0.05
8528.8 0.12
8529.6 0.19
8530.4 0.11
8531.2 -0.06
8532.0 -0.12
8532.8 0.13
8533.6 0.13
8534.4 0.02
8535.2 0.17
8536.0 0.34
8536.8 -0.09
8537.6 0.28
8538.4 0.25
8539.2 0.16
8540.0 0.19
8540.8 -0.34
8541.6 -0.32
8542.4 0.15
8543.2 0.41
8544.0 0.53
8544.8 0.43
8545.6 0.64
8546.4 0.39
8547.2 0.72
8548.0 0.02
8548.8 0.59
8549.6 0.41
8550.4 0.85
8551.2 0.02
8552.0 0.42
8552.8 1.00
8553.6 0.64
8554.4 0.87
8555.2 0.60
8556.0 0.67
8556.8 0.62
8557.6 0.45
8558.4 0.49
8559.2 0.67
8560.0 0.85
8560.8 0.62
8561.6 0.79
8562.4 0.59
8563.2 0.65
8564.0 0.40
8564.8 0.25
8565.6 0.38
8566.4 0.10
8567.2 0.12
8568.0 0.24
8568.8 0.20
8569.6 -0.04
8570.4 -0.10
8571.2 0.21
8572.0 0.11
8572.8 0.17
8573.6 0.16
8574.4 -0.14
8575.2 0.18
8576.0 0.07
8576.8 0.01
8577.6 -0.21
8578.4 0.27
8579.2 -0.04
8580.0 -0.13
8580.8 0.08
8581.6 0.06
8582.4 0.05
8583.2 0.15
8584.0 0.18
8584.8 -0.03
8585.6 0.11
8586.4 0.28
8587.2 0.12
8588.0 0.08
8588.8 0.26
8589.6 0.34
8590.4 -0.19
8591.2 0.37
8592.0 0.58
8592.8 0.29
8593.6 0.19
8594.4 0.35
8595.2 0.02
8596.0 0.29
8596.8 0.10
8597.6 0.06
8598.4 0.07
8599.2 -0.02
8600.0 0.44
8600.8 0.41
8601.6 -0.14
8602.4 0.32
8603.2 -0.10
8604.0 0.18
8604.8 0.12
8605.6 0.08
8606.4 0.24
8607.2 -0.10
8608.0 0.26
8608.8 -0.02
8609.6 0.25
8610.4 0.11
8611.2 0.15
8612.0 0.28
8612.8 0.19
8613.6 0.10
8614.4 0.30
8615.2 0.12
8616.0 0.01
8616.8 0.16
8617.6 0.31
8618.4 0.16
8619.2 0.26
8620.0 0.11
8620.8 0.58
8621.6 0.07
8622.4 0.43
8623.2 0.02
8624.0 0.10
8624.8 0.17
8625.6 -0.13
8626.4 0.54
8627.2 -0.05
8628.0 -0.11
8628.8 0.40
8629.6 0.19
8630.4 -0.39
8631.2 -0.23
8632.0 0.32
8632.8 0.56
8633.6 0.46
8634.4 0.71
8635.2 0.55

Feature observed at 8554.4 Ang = [O II] 3727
